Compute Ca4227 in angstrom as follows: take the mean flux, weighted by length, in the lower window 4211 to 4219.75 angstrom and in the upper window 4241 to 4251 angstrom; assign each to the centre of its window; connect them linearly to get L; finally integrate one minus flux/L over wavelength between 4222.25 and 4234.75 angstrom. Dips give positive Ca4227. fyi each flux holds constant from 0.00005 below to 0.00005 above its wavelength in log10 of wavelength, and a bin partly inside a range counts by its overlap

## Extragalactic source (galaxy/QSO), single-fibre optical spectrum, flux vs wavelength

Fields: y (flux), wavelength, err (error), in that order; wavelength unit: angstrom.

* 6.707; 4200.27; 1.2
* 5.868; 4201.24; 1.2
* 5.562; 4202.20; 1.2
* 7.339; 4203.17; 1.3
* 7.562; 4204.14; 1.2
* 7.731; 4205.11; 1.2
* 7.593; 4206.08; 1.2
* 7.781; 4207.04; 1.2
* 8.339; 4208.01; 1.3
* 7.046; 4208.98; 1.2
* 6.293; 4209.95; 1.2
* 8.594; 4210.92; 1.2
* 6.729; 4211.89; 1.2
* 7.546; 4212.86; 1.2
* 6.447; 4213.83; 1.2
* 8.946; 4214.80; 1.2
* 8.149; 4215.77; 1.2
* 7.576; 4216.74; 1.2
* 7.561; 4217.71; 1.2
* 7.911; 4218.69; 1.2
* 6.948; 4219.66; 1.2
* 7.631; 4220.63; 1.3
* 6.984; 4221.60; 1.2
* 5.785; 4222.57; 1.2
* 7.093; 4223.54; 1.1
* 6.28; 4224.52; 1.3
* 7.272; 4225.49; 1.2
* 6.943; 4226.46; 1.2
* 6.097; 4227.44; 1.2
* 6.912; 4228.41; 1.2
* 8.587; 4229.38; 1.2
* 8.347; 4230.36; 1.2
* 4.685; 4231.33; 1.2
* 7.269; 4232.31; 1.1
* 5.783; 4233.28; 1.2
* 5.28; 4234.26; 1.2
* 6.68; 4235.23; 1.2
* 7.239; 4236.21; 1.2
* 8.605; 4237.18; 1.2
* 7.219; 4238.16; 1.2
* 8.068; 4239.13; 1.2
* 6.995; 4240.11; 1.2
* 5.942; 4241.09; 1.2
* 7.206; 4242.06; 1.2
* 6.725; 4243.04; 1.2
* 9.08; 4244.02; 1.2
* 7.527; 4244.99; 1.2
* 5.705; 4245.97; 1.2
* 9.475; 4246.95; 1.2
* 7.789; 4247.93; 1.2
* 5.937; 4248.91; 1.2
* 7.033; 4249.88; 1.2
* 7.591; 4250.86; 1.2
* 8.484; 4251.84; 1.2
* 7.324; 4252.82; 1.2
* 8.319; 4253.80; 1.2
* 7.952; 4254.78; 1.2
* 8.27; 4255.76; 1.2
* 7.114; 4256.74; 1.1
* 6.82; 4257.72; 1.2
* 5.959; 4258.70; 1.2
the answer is 1.4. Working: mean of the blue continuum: 7.61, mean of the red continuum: 7.32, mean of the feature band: 6.65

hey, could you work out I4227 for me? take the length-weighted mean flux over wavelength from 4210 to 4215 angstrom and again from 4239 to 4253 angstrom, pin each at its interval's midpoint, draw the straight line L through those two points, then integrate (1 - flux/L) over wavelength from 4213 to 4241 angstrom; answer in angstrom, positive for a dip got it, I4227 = 1.20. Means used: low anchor 7.46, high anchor 7.38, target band 7.1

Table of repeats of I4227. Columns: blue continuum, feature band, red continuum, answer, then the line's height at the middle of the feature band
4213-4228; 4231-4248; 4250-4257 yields 1.1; 7.56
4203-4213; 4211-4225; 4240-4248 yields 0.3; 7.47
